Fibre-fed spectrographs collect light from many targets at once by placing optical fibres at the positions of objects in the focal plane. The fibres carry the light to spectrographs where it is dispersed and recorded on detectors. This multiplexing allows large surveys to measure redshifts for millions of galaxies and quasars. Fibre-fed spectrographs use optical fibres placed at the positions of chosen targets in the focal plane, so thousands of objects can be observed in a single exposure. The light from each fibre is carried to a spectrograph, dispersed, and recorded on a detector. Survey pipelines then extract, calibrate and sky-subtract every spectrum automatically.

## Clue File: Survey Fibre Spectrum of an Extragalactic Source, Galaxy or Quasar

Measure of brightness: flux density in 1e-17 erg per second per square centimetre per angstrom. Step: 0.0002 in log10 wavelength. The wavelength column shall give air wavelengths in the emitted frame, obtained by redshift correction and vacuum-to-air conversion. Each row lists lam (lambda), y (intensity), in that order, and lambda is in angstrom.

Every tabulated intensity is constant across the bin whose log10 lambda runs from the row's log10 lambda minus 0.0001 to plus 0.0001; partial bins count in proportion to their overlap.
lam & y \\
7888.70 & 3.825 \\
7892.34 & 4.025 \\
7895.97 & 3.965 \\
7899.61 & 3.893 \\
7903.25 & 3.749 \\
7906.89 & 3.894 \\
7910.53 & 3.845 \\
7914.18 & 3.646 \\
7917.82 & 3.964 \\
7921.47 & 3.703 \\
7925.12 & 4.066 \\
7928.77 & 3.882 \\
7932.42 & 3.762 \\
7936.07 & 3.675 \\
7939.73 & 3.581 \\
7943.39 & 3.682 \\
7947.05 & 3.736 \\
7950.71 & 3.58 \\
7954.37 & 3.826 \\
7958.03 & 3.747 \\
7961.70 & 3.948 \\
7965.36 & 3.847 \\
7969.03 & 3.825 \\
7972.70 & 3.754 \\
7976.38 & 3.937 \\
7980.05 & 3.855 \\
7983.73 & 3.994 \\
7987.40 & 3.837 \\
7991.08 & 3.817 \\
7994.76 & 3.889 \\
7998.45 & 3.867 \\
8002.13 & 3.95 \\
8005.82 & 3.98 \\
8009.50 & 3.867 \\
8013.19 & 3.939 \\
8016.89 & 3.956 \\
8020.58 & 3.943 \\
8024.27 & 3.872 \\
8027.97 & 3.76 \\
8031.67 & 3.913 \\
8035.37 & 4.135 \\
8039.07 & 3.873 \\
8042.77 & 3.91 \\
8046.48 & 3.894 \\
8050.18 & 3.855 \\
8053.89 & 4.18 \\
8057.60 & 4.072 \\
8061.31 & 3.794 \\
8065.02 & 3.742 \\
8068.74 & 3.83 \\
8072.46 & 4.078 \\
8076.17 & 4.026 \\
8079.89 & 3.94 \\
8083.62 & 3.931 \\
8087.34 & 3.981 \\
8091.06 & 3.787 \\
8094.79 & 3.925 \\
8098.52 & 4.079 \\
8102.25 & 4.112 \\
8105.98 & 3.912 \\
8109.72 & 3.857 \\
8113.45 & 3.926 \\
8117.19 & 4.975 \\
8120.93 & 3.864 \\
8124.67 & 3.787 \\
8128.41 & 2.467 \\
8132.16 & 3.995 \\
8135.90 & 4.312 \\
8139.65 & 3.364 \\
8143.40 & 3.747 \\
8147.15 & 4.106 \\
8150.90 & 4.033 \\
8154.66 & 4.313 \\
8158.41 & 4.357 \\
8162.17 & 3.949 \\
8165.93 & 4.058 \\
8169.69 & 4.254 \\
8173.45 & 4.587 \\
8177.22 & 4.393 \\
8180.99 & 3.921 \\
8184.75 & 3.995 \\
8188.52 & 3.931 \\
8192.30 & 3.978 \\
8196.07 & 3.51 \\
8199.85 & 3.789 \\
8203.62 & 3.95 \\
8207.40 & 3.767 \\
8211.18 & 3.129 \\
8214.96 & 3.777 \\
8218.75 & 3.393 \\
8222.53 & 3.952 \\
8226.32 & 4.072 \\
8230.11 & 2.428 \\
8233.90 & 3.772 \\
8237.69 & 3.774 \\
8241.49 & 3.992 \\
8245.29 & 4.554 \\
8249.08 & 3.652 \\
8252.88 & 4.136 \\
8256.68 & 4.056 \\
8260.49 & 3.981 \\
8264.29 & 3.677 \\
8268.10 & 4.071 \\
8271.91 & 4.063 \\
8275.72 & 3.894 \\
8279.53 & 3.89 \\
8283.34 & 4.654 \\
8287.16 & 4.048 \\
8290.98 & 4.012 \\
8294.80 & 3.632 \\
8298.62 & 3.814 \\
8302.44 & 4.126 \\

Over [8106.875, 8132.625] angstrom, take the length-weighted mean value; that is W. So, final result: 3.83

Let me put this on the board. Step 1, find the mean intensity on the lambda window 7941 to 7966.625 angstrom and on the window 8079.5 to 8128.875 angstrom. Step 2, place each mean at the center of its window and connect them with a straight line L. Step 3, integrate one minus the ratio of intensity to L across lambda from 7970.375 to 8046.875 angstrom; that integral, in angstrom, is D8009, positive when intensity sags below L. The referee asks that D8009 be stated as -1.5 angstrom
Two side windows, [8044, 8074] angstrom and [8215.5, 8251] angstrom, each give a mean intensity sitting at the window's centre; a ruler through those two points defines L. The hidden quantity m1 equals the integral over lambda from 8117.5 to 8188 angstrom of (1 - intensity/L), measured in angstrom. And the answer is -3.2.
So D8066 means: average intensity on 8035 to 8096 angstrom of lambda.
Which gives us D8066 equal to 3.93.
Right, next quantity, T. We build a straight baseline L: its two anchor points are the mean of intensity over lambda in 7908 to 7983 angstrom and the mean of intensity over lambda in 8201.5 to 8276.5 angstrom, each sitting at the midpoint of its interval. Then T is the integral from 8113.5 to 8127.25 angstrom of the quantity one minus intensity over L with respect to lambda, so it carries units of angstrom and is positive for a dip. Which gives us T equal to -1.0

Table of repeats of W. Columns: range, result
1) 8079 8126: 4.01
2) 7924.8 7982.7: 3.79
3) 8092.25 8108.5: 3.99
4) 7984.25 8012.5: 3.89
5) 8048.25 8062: 3.99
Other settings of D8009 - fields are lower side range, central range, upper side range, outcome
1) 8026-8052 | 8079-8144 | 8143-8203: 1.7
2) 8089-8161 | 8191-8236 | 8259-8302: 3.9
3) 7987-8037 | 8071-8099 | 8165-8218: -0.3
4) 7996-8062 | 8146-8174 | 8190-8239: -3.5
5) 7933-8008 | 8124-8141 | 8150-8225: 1.5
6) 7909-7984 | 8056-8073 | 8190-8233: -0.8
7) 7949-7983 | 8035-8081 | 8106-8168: -0.7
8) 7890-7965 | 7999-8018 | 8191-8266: -0.7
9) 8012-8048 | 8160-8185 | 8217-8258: -2.2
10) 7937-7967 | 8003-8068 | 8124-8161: -2.3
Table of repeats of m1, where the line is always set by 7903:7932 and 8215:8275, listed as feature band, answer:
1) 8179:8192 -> -0.4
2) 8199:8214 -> 0.7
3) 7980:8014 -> -0.5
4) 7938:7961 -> 0.8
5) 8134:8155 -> -0.6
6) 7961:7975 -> 0.0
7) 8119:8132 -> 1.3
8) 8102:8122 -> -1.4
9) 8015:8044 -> -0.6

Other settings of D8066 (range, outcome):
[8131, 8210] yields 4.01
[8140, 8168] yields 4.04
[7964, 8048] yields 3.9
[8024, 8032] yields 3.83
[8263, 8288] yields 4.05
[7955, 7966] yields 3.85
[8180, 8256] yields 3.78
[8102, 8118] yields 4.11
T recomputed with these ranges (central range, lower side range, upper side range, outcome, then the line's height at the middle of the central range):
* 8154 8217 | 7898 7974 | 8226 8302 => -1.47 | 3.88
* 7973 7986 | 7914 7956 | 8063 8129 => -0.33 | 3.81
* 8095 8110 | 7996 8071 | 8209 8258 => -0.55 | 3.86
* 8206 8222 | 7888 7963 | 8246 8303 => 1.67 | 3.96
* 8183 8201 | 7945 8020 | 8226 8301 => 0.24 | 3.89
